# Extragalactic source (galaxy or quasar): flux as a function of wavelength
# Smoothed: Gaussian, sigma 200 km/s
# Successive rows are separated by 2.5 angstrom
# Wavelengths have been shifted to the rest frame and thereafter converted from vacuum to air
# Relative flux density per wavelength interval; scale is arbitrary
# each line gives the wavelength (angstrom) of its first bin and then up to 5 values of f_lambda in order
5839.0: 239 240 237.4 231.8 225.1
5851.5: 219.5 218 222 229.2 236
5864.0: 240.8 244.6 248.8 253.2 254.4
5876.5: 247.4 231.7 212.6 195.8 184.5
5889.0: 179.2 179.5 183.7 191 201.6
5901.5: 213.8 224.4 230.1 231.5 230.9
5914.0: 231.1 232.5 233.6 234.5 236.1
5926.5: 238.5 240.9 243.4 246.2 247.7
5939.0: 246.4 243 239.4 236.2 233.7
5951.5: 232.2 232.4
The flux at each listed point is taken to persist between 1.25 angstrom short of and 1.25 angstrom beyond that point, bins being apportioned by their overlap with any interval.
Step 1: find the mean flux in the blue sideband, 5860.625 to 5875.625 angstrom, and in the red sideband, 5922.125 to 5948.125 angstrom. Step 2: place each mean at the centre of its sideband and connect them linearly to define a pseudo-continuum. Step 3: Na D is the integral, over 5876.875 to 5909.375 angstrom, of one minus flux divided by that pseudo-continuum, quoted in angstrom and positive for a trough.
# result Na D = 5.3 angstrom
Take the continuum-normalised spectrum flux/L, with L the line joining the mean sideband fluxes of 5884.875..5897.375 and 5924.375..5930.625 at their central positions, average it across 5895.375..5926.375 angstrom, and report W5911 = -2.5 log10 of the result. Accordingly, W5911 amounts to -0.05 mag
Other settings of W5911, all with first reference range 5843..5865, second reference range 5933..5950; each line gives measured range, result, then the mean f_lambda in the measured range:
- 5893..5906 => 0.15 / 205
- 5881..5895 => 0.24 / 188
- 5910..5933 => 0.01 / 236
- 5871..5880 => -0.07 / 247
